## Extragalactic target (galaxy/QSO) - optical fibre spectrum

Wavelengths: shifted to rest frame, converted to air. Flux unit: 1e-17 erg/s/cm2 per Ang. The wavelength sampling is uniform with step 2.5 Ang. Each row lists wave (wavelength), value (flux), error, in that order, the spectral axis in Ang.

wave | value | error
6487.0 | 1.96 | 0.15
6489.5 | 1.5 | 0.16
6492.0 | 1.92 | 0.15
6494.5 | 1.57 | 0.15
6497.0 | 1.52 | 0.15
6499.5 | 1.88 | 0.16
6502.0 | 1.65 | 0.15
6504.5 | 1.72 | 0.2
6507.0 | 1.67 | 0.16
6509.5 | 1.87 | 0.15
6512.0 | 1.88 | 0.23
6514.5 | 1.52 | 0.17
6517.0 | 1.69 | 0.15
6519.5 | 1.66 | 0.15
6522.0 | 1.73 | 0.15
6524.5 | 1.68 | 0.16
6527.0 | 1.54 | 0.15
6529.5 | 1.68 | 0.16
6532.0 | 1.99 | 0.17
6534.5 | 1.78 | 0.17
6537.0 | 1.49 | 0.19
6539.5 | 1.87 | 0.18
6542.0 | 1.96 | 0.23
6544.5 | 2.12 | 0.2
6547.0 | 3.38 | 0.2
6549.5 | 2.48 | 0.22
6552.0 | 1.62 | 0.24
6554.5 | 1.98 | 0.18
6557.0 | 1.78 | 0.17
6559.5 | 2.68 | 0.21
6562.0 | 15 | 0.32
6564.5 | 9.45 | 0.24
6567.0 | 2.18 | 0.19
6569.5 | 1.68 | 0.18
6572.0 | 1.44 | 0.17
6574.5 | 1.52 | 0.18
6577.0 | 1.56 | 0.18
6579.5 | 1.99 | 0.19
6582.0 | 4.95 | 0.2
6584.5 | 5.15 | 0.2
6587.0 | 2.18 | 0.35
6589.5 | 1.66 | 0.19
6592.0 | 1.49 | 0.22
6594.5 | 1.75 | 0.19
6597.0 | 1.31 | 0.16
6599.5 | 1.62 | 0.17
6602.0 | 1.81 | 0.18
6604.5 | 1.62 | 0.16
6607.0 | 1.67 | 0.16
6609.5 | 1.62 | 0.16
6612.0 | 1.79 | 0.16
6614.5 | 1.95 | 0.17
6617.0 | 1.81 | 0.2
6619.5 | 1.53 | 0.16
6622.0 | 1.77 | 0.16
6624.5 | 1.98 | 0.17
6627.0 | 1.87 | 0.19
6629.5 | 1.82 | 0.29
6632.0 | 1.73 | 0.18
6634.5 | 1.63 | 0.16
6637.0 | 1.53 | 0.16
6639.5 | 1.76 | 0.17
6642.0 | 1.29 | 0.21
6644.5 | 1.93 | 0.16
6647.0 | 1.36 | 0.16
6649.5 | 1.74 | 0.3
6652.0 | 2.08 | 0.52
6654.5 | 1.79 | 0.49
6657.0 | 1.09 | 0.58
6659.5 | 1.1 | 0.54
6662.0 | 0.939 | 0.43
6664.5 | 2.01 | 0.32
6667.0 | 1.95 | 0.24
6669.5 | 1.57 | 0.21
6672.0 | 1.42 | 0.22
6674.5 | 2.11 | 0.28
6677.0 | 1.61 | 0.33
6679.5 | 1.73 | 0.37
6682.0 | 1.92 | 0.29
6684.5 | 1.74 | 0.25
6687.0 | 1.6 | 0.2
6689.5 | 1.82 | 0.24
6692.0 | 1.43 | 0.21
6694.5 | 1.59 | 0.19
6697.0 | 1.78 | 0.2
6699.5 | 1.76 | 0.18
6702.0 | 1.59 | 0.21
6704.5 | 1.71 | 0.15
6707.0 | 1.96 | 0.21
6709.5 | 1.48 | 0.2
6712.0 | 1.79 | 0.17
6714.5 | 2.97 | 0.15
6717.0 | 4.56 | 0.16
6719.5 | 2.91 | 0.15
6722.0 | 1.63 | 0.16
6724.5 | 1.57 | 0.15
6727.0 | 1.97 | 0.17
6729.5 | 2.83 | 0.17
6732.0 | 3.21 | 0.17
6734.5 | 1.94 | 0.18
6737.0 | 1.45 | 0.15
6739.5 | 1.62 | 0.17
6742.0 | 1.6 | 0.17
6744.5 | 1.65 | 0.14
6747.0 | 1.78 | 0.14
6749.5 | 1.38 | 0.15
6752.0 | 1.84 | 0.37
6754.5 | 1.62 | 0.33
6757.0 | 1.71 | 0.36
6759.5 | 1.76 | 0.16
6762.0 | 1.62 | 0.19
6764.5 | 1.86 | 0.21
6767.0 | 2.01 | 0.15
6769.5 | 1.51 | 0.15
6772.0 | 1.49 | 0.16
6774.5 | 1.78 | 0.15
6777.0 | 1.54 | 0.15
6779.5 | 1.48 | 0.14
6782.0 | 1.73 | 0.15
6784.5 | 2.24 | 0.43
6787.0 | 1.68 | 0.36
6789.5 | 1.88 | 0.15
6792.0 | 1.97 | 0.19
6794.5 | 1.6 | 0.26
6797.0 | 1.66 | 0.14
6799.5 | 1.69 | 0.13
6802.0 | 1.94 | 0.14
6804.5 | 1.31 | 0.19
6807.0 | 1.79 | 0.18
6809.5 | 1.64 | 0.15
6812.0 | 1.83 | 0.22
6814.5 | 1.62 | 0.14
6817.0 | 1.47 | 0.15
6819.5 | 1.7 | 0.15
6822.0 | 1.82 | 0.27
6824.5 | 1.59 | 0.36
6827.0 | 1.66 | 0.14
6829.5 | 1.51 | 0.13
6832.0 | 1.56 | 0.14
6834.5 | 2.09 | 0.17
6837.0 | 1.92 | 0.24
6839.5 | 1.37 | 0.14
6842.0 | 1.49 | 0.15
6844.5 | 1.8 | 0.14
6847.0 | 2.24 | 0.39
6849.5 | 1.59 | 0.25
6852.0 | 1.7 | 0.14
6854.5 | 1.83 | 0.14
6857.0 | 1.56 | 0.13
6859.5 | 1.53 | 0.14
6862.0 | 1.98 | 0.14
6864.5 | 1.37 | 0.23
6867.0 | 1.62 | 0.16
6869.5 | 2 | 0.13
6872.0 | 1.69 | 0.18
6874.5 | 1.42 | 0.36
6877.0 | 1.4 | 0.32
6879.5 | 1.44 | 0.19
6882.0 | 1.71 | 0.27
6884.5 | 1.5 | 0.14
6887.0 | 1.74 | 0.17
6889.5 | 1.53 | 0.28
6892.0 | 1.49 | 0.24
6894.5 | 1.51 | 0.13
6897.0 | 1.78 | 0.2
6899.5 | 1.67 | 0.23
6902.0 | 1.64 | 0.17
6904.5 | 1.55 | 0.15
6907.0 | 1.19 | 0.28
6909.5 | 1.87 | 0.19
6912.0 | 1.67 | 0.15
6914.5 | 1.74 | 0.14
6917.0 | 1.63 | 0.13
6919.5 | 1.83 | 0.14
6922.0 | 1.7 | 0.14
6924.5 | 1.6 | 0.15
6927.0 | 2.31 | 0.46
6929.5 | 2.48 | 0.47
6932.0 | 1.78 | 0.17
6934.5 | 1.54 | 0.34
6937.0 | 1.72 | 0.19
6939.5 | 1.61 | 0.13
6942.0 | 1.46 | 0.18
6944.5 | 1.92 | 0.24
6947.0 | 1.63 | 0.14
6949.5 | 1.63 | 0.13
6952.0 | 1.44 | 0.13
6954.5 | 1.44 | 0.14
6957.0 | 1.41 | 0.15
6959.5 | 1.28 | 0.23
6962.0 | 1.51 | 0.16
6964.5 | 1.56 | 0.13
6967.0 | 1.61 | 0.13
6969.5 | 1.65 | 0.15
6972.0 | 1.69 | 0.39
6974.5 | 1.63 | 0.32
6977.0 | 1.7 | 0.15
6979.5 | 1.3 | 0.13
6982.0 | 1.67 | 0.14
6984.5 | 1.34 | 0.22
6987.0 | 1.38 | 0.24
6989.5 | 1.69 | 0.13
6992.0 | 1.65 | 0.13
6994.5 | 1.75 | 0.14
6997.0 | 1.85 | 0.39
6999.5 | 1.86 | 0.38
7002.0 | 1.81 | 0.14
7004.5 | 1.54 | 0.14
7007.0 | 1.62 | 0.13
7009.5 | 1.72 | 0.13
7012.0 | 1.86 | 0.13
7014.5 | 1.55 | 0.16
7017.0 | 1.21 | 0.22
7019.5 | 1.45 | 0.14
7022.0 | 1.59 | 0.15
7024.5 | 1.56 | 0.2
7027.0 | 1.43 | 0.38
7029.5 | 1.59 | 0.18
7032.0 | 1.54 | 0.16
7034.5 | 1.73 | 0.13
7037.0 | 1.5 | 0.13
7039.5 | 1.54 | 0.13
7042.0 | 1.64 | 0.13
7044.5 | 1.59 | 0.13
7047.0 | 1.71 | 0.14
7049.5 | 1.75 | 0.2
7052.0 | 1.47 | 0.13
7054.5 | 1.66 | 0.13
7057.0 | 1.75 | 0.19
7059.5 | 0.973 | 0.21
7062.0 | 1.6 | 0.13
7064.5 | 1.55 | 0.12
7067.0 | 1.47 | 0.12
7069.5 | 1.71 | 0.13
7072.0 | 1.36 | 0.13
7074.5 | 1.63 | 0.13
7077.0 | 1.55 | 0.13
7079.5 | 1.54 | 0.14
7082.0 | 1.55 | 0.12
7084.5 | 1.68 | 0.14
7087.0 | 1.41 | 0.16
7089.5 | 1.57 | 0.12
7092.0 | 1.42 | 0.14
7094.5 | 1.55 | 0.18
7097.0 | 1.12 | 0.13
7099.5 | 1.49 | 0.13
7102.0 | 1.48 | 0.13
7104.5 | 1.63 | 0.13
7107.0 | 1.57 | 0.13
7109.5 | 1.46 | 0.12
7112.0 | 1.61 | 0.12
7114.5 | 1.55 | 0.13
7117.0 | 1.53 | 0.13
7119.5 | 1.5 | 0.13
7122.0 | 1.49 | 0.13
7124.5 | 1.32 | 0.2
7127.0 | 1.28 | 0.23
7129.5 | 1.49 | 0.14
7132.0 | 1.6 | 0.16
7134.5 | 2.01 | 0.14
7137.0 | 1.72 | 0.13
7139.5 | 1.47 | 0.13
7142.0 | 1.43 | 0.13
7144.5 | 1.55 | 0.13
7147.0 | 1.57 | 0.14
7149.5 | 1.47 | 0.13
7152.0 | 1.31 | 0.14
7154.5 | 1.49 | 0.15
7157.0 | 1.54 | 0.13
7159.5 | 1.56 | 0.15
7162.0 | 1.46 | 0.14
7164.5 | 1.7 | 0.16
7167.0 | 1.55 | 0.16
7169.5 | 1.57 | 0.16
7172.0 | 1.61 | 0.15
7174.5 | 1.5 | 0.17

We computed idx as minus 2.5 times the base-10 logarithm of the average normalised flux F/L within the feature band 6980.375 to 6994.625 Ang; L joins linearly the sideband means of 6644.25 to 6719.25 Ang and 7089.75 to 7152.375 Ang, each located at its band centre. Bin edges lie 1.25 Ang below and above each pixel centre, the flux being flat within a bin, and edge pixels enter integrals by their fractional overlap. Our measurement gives 0.030 mag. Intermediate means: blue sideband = 1.82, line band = 1.56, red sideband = 1.51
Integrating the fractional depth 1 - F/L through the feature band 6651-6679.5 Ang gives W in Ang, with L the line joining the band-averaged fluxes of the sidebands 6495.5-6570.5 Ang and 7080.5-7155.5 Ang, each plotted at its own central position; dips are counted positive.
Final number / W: 8.8 Ang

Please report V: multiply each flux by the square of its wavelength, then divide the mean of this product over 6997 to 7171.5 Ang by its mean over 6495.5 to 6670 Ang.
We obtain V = 0.8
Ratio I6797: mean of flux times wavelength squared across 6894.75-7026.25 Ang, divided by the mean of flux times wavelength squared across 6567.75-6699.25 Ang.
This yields 1.00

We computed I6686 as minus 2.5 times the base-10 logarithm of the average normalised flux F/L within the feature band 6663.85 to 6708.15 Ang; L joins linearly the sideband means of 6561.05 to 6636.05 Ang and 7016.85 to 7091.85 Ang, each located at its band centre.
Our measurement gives 0.350 mag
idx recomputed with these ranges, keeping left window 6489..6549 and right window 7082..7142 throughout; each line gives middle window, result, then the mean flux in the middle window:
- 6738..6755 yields 0.04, 1.64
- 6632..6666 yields 0.12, 1.57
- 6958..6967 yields 0.09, 1.47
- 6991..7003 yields -0.14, 1.79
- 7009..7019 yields 0.00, 1.56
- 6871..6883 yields 0.08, 1.52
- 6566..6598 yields -0.24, 2.23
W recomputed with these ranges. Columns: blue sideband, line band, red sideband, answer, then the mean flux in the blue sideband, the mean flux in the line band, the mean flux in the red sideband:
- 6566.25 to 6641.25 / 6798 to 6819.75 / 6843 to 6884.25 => 0.84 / 1.94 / 1.66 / 1.67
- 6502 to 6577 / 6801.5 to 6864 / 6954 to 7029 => 7.33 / 2.55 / 1.69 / 1.58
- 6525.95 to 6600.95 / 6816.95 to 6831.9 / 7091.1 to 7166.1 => 3.82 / 2.78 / 1.63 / 1.51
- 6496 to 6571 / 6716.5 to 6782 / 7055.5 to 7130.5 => 7.88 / 2.57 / 1.9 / 1.5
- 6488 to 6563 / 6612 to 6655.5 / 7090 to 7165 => 7.74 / 2.25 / 1.74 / 1.51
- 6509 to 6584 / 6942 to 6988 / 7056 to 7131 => 6.10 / 2.7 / 1.54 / 1.49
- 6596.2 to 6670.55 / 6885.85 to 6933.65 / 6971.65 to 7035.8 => -3.05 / 1.66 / 1.72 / 1.6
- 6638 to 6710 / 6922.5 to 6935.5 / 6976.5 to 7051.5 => -2.59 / 1.65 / 1.94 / 1.6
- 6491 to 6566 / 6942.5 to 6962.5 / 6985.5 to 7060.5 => 2.38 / 2.56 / 1.53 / 1.6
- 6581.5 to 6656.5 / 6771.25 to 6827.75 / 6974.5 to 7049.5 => 1.96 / 1.9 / 1.7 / 1.6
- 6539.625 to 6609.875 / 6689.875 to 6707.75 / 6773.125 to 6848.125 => 4.47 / 2.84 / 1.69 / 1.72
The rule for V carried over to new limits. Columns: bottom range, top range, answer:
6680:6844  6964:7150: 0.94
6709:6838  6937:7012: 0.92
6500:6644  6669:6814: 0.85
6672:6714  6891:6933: 1.06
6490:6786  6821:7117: 0.87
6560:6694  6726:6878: 0.83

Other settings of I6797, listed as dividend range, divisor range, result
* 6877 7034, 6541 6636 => 0.71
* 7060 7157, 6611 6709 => 1.02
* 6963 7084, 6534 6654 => 0.76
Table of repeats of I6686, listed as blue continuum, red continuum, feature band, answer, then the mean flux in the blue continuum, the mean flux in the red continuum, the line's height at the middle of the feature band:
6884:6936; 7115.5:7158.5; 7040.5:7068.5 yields 0.016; 1.71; 1.52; 1.59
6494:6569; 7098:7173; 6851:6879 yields 0.214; 2.57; 1.53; 2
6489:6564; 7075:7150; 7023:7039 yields 0.056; 2.37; 1.52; 1.64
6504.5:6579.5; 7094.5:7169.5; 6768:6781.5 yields 0.335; 2.56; 1.52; 2.15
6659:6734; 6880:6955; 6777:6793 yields 0.021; 1.95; 1.68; 1.84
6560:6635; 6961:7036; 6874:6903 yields 0.200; 2.66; 1.6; 1.89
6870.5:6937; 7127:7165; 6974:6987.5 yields 0.089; 1.67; 1.55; 1.63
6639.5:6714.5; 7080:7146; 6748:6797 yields -0.051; 1.68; 1.52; 1.64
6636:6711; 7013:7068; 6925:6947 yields -0.166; 1.65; 1.54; 1.57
